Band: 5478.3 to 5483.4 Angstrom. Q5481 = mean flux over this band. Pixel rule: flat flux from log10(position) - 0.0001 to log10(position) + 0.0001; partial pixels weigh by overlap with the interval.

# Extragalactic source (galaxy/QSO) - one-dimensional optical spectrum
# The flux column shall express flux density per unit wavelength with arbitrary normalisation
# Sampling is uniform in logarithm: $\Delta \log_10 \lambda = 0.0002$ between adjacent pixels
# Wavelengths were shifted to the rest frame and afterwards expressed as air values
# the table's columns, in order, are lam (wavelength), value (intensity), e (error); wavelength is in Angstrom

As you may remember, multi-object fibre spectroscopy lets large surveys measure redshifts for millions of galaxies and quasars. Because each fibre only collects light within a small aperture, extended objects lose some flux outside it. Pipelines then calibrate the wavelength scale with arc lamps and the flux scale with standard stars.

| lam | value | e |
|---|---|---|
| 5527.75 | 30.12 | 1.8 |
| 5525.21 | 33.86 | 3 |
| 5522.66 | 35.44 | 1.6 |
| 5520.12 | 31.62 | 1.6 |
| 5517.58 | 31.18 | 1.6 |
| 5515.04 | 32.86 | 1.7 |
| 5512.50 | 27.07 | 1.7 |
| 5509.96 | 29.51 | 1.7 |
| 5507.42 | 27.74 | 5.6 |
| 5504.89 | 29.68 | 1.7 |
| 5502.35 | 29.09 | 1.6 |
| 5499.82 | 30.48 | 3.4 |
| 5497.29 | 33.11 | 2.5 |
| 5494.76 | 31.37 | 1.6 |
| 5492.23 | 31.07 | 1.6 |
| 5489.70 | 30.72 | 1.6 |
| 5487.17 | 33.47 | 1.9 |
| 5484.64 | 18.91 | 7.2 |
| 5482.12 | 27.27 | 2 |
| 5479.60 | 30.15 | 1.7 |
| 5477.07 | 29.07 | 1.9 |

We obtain 28.7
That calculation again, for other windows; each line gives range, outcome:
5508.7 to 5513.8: 28.3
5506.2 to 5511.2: 28.6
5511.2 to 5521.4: 30.7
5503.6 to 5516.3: 29.4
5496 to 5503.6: 30.9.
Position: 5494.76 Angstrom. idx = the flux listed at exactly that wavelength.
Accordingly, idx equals 31.37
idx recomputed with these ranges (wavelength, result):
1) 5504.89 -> 29.68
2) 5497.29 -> 33.11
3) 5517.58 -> 31.18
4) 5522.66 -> 35.44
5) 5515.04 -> 32.86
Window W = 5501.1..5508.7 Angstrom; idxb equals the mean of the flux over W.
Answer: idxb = 28.8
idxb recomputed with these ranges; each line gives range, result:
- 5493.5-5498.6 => 32.2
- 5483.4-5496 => 29.1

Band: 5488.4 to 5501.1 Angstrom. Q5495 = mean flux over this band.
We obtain 31.4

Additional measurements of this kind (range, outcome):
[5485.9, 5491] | 32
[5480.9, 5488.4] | 26.5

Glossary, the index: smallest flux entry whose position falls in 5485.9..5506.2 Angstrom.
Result 29.09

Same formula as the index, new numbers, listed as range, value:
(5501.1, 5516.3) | 27.07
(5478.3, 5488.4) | 18.91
